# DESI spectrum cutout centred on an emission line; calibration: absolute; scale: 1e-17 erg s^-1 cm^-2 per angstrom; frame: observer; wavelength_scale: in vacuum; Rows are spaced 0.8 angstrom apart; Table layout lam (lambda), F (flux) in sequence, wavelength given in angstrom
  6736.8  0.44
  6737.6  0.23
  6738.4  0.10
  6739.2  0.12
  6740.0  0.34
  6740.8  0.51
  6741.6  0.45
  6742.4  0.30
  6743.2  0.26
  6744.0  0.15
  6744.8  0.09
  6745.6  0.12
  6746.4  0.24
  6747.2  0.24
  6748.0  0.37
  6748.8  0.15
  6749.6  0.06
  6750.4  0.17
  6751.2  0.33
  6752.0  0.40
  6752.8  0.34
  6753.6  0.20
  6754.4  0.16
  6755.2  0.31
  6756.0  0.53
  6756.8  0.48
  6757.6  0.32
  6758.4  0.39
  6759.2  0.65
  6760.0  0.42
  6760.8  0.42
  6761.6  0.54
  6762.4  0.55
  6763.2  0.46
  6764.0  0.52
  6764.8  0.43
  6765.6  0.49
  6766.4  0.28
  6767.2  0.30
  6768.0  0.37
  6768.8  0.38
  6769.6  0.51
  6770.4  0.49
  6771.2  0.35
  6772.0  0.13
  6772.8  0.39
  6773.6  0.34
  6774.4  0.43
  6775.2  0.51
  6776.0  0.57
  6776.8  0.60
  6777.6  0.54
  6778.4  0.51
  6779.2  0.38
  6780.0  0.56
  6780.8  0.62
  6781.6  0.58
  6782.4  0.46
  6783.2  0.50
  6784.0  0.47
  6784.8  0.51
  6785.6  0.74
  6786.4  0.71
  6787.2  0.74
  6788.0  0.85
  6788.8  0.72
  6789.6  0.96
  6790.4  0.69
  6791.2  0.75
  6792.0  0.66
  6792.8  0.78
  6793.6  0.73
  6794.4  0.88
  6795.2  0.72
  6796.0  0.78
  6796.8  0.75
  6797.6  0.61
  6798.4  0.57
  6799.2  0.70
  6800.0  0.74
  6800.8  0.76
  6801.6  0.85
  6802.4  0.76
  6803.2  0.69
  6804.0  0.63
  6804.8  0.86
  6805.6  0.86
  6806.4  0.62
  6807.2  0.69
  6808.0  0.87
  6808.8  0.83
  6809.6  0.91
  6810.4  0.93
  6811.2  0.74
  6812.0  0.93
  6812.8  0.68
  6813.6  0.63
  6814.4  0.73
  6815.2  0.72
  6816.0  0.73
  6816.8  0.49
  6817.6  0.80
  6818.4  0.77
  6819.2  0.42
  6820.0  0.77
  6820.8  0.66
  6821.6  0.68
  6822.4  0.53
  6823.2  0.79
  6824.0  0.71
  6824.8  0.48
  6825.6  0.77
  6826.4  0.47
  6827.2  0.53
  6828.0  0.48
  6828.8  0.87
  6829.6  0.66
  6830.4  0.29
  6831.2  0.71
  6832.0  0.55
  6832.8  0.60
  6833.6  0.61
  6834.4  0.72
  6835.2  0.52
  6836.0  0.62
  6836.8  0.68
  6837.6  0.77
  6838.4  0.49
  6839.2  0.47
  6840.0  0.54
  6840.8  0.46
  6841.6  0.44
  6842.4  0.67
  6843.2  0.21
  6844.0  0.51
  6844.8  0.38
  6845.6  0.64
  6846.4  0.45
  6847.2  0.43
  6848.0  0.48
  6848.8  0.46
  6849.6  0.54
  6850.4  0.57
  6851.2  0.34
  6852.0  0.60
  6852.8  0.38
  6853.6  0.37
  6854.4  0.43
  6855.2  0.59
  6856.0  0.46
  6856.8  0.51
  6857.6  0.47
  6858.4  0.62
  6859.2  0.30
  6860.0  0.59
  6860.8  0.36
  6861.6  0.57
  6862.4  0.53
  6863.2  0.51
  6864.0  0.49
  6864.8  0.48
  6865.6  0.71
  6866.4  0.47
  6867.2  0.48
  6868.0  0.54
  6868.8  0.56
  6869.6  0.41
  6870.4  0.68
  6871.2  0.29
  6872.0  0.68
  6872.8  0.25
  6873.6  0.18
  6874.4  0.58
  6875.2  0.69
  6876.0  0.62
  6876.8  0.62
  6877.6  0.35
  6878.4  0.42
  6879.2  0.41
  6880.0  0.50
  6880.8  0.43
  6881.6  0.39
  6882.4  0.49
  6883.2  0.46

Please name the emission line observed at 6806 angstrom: C IV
